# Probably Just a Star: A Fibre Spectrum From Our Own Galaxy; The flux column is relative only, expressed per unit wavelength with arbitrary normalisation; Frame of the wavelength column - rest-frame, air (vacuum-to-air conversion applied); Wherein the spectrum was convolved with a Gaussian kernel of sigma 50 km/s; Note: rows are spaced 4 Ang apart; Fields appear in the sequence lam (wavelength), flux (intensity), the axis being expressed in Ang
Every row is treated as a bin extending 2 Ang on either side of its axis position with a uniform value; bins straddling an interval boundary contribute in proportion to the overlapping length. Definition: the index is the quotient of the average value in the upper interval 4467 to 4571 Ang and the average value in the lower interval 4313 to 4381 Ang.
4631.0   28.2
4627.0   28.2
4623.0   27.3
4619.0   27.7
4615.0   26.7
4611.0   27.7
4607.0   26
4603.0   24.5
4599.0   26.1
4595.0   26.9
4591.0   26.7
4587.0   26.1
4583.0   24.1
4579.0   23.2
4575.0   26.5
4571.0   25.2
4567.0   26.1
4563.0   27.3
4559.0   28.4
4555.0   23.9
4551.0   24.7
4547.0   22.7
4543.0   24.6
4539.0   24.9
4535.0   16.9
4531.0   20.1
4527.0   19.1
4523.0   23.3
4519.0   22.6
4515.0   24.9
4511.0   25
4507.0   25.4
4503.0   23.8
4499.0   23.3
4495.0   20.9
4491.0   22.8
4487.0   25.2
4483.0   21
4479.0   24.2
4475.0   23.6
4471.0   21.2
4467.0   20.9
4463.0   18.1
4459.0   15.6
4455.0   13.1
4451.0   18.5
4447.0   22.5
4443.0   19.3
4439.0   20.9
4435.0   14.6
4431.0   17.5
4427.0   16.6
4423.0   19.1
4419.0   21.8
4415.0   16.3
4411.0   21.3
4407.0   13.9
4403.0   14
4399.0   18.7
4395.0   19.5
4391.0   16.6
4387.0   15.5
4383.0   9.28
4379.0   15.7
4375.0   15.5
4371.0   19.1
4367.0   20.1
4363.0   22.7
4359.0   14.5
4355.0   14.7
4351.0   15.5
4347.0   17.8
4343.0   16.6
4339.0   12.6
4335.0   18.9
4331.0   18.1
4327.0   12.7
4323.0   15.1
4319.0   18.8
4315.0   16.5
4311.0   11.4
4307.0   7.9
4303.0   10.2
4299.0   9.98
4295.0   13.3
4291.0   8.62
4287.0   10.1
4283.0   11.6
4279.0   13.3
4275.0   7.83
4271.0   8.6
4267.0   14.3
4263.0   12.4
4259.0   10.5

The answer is 1.4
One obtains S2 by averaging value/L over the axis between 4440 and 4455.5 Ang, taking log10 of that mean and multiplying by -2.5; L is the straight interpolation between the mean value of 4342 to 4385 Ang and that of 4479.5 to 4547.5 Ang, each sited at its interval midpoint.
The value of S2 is 0.054 mag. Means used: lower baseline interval 16.5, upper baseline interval 22.8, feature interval 19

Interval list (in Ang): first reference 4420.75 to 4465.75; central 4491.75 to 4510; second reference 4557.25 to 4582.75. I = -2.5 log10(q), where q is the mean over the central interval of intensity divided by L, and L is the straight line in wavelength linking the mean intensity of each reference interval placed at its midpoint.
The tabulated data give -0.09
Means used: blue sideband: 17.9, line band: 23.4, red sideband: 26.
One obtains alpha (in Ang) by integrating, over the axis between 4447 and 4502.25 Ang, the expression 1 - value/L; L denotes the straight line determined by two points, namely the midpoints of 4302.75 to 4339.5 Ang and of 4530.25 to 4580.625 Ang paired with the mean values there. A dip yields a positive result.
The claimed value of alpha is 0.5 Ang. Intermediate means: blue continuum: 14.5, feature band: 20.8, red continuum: 24.3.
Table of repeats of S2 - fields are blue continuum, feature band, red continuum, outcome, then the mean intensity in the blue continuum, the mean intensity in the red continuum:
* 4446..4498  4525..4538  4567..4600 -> 0.211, 20.6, 25.6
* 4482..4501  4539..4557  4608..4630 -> 0.033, 22.7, 27.5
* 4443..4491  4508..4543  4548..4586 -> 0.046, 20.4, 25.4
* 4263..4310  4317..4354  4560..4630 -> -0.231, 10.6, 26.3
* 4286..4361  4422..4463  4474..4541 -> 0.107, 13.9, 22.8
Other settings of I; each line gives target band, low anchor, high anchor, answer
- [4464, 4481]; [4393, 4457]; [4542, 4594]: -0.09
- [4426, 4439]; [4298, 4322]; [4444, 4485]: 0.09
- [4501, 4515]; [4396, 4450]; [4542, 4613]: -0.11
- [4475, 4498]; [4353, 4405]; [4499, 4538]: -0.09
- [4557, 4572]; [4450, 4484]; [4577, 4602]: -0.11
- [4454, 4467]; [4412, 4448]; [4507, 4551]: 0.20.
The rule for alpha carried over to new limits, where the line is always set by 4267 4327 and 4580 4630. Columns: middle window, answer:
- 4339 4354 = -1.9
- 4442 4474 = 1.1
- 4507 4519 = -1.4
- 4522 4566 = 0.5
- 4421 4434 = 0.4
